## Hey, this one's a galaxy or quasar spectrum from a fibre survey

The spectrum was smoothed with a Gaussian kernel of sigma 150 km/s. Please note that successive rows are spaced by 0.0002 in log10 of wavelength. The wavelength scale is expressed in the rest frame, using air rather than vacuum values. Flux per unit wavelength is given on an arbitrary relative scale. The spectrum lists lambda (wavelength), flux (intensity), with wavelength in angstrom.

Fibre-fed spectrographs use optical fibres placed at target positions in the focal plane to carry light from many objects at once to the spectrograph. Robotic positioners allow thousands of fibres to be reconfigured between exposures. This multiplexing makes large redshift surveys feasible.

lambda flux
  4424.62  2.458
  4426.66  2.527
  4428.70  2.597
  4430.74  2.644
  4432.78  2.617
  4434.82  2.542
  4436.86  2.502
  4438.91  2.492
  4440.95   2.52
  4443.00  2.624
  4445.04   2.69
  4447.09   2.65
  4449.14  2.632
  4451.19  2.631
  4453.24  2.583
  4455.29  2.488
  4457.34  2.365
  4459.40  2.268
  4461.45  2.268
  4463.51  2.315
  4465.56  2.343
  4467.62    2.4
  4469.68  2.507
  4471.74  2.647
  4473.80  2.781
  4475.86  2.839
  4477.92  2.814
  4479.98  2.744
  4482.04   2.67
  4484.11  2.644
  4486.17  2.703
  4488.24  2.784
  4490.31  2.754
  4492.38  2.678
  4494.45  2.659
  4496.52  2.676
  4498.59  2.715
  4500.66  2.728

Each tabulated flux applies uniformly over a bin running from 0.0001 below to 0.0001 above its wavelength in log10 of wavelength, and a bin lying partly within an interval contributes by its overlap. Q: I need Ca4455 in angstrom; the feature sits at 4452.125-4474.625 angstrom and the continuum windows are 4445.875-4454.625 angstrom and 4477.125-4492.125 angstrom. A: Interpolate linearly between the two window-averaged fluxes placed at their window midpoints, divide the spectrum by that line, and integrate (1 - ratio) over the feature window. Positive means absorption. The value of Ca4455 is 1.78 angstrom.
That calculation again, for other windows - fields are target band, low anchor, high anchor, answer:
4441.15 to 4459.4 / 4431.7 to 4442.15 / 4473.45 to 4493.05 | 0.2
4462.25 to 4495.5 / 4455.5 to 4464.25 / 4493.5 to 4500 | -1.7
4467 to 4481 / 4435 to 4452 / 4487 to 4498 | -0.1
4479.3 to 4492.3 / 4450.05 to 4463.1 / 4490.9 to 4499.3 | -0.4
